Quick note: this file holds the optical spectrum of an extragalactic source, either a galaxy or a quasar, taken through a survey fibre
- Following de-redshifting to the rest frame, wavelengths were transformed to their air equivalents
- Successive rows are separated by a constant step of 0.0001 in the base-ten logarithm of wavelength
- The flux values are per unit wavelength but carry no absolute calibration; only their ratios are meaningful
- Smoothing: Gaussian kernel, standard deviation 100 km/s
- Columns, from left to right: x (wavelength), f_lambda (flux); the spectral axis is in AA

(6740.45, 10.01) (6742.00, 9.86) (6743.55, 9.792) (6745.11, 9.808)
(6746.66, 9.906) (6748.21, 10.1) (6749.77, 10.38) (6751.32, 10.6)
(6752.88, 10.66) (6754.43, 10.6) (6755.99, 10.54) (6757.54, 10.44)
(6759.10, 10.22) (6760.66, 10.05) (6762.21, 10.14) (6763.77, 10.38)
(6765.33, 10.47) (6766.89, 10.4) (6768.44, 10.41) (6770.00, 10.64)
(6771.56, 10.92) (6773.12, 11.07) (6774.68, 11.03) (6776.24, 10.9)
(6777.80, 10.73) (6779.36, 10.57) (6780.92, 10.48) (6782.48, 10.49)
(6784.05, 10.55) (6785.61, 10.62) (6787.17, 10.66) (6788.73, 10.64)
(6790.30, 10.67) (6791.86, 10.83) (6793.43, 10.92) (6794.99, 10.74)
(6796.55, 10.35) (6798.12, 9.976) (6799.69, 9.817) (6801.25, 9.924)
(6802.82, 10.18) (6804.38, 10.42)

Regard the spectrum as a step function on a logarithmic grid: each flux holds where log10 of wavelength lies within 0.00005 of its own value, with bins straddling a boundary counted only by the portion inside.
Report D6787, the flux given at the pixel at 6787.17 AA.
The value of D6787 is 10.66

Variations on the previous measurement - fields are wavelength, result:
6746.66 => 9.906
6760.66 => 10.05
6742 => 9.86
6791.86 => 10.83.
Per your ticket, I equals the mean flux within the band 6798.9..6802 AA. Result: 9.87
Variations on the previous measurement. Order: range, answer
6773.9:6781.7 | 10.7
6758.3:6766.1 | 10.2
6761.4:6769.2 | 10.4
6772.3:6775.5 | 11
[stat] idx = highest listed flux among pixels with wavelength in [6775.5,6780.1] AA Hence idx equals 10.9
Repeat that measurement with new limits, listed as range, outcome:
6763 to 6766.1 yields 10.47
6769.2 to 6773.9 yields 11.07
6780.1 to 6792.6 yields 10.83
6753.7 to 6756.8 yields 10.6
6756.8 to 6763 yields 10.44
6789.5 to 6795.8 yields 10.92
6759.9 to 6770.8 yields 10.64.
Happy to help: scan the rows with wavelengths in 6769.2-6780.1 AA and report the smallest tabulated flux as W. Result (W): 10.57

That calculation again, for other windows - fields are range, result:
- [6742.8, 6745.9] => 9.792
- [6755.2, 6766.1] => 10.05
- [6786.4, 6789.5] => 10.64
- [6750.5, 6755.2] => 10.6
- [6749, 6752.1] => 10.38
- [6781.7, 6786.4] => 10.49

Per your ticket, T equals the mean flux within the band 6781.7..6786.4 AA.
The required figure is 10.5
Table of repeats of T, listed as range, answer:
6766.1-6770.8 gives 10.5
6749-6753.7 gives 10.6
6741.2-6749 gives 9.89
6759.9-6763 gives 10.1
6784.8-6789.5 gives 10.7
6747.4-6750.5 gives 10.2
